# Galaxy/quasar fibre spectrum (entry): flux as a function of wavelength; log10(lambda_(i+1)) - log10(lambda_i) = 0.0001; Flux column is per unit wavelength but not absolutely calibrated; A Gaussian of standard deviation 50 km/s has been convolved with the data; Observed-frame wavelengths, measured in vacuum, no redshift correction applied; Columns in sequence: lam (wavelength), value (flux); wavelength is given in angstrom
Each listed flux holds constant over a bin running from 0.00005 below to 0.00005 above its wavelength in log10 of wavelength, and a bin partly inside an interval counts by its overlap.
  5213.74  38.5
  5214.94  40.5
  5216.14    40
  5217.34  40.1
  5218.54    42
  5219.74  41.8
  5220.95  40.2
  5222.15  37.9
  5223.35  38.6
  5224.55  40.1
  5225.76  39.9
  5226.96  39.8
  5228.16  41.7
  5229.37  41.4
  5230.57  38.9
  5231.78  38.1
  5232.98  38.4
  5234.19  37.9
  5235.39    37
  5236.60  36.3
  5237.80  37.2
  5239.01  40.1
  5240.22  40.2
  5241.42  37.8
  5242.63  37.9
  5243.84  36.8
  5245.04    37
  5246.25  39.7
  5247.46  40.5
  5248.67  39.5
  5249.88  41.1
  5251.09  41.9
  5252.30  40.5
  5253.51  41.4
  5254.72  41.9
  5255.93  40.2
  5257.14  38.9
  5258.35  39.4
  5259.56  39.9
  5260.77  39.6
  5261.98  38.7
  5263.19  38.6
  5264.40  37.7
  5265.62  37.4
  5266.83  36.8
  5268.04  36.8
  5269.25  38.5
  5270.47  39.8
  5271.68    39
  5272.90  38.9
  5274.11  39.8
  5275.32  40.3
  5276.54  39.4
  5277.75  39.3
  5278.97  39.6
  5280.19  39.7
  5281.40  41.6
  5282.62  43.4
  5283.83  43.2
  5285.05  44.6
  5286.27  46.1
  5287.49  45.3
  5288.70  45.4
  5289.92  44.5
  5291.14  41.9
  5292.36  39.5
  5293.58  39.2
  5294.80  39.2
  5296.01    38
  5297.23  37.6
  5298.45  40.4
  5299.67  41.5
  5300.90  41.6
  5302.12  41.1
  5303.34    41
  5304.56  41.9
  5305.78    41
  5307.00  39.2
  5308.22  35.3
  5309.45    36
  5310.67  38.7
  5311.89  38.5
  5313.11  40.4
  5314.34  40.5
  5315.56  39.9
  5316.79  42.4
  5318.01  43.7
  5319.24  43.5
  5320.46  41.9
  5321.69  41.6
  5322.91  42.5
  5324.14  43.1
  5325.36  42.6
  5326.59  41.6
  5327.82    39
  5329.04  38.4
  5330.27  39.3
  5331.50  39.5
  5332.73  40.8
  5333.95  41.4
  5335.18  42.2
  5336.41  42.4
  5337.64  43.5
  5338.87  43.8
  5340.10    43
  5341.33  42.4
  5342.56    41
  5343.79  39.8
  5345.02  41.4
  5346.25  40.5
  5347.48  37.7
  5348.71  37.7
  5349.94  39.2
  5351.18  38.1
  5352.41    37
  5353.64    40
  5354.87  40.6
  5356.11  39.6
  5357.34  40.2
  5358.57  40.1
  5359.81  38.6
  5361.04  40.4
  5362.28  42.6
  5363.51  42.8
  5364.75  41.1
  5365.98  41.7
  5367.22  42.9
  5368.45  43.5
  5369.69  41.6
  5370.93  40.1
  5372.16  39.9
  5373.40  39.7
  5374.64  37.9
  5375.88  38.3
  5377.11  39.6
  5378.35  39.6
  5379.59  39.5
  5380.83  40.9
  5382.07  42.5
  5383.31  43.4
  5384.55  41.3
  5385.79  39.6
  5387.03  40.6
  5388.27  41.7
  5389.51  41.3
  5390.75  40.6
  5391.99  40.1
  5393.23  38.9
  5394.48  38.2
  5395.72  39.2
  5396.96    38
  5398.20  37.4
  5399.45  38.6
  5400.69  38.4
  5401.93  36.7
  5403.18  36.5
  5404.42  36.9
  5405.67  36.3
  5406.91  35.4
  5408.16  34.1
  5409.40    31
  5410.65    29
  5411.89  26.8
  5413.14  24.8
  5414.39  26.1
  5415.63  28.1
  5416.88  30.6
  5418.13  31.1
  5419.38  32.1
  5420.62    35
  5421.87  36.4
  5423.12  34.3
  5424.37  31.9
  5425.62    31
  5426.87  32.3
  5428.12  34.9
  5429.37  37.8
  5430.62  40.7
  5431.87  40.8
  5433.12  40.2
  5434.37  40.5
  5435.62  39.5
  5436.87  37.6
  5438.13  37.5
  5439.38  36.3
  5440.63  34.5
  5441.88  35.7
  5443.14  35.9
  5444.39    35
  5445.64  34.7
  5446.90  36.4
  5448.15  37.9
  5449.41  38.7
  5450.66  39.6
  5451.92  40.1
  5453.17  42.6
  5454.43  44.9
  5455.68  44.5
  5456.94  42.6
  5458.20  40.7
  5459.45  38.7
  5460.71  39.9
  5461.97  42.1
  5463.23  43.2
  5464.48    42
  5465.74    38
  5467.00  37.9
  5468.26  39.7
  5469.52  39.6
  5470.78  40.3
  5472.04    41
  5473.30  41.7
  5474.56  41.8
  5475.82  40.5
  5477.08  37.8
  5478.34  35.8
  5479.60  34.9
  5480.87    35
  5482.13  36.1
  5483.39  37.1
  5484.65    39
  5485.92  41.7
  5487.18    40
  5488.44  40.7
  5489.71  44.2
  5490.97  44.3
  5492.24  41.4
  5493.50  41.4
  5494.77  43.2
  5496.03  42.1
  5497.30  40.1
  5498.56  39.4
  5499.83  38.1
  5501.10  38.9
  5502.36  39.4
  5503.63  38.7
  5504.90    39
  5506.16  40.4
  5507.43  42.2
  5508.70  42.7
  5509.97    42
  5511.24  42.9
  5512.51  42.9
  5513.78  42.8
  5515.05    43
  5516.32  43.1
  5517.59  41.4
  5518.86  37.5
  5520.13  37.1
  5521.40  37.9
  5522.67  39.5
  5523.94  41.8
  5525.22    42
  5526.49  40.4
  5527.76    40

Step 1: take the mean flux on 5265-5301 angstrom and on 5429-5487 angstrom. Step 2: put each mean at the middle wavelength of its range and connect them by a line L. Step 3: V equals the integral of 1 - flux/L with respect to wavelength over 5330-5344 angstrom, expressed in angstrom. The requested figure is -0.55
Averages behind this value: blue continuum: 40.6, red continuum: 39.1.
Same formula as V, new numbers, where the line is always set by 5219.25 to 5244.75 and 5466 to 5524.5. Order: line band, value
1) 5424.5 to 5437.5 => 0.8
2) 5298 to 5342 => -1.9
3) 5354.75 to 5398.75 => -0.9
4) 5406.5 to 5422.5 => 3.6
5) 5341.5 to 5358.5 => 0.0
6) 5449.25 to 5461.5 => -0.4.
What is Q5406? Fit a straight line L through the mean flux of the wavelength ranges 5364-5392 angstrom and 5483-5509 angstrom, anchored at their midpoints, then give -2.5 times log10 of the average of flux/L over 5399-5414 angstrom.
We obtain 0.21 mag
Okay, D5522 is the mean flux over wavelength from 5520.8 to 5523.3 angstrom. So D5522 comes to 38.7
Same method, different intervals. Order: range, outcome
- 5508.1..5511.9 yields 42.5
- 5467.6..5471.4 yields 39.8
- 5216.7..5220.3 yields 41.3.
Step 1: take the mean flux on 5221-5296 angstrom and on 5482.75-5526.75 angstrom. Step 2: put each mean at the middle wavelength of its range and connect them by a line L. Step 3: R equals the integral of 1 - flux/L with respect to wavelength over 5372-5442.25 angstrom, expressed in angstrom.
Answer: 6.7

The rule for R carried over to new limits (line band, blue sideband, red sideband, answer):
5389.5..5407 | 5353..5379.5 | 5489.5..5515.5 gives 1.10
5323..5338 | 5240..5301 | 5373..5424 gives -1.07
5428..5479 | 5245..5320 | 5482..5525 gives 1.66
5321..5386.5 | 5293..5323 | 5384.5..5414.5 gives -4.14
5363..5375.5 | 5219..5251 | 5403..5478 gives -1.12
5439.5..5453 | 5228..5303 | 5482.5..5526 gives 1.18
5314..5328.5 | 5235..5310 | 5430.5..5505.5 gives -0.75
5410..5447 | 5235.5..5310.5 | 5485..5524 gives 5.81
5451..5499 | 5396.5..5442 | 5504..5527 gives -2.62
